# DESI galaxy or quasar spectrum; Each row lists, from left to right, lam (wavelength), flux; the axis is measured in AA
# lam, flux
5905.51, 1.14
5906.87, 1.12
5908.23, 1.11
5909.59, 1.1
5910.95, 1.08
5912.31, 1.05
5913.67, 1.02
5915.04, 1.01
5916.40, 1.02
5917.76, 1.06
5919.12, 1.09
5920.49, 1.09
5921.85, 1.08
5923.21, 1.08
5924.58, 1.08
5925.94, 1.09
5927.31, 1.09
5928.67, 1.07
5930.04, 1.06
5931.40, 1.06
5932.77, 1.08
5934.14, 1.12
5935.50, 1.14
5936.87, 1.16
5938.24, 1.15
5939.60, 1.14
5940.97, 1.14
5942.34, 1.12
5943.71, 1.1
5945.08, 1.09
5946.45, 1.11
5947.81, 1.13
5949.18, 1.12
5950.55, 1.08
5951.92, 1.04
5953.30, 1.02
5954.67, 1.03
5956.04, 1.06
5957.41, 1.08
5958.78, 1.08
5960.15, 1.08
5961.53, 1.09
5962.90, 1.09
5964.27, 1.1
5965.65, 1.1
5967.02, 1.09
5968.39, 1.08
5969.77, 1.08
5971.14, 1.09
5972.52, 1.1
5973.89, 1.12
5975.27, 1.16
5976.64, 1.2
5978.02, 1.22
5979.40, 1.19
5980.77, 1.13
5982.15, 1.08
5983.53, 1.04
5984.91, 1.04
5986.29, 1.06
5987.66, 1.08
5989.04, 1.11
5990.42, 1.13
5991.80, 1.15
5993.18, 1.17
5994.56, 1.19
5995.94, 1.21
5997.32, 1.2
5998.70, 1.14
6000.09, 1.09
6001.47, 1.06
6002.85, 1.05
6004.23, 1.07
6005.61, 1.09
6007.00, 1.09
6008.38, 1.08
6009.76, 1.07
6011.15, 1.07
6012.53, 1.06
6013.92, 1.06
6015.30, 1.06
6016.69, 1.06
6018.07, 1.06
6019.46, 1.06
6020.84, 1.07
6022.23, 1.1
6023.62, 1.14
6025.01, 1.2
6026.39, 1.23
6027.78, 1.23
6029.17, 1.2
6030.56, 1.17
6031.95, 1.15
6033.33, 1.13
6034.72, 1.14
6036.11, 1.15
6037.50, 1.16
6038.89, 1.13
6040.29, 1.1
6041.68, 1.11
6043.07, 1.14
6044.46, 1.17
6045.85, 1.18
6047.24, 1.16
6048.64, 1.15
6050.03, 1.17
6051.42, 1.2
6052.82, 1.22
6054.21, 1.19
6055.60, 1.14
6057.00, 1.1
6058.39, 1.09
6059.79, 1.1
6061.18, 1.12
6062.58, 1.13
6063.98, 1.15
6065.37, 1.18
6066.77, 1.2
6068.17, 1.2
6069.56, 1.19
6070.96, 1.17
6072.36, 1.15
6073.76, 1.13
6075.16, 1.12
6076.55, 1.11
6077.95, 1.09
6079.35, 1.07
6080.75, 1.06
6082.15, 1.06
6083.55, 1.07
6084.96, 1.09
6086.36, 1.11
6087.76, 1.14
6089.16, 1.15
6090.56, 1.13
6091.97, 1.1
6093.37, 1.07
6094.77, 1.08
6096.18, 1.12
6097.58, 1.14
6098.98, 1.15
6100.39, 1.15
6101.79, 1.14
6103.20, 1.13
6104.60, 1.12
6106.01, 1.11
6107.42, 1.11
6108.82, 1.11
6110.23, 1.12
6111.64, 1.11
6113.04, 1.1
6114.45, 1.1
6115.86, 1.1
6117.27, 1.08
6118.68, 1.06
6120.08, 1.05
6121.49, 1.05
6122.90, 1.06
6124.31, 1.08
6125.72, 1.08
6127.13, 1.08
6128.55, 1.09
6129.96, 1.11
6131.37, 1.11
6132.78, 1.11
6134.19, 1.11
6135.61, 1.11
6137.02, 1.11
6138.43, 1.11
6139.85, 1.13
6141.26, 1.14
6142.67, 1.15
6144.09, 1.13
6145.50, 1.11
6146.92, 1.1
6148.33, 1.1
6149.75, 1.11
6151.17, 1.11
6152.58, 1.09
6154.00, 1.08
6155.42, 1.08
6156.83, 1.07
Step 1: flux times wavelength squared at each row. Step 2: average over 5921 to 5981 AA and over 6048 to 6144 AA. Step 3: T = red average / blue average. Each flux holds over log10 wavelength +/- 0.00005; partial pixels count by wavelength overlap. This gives 1.06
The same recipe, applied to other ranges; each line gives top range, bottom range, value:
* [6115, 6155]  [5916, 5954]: 1.07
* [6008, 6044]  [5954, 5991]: 1.04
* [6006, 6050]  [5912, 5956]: 1.07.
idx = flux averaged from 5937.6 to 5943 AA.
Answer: 1.14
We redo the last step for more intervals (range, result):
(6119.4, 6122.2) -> 1.05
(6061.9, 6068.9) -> 1.17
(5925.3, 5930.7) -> 1.08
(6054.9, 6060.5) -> 1.11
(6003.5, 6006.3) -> 1.08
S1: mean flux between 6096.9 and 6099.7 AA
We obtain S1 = 1.14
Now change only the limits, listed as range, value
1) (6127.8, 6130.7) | 1.1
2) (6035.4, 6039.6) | 1.14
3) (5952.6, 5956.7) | 1.03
